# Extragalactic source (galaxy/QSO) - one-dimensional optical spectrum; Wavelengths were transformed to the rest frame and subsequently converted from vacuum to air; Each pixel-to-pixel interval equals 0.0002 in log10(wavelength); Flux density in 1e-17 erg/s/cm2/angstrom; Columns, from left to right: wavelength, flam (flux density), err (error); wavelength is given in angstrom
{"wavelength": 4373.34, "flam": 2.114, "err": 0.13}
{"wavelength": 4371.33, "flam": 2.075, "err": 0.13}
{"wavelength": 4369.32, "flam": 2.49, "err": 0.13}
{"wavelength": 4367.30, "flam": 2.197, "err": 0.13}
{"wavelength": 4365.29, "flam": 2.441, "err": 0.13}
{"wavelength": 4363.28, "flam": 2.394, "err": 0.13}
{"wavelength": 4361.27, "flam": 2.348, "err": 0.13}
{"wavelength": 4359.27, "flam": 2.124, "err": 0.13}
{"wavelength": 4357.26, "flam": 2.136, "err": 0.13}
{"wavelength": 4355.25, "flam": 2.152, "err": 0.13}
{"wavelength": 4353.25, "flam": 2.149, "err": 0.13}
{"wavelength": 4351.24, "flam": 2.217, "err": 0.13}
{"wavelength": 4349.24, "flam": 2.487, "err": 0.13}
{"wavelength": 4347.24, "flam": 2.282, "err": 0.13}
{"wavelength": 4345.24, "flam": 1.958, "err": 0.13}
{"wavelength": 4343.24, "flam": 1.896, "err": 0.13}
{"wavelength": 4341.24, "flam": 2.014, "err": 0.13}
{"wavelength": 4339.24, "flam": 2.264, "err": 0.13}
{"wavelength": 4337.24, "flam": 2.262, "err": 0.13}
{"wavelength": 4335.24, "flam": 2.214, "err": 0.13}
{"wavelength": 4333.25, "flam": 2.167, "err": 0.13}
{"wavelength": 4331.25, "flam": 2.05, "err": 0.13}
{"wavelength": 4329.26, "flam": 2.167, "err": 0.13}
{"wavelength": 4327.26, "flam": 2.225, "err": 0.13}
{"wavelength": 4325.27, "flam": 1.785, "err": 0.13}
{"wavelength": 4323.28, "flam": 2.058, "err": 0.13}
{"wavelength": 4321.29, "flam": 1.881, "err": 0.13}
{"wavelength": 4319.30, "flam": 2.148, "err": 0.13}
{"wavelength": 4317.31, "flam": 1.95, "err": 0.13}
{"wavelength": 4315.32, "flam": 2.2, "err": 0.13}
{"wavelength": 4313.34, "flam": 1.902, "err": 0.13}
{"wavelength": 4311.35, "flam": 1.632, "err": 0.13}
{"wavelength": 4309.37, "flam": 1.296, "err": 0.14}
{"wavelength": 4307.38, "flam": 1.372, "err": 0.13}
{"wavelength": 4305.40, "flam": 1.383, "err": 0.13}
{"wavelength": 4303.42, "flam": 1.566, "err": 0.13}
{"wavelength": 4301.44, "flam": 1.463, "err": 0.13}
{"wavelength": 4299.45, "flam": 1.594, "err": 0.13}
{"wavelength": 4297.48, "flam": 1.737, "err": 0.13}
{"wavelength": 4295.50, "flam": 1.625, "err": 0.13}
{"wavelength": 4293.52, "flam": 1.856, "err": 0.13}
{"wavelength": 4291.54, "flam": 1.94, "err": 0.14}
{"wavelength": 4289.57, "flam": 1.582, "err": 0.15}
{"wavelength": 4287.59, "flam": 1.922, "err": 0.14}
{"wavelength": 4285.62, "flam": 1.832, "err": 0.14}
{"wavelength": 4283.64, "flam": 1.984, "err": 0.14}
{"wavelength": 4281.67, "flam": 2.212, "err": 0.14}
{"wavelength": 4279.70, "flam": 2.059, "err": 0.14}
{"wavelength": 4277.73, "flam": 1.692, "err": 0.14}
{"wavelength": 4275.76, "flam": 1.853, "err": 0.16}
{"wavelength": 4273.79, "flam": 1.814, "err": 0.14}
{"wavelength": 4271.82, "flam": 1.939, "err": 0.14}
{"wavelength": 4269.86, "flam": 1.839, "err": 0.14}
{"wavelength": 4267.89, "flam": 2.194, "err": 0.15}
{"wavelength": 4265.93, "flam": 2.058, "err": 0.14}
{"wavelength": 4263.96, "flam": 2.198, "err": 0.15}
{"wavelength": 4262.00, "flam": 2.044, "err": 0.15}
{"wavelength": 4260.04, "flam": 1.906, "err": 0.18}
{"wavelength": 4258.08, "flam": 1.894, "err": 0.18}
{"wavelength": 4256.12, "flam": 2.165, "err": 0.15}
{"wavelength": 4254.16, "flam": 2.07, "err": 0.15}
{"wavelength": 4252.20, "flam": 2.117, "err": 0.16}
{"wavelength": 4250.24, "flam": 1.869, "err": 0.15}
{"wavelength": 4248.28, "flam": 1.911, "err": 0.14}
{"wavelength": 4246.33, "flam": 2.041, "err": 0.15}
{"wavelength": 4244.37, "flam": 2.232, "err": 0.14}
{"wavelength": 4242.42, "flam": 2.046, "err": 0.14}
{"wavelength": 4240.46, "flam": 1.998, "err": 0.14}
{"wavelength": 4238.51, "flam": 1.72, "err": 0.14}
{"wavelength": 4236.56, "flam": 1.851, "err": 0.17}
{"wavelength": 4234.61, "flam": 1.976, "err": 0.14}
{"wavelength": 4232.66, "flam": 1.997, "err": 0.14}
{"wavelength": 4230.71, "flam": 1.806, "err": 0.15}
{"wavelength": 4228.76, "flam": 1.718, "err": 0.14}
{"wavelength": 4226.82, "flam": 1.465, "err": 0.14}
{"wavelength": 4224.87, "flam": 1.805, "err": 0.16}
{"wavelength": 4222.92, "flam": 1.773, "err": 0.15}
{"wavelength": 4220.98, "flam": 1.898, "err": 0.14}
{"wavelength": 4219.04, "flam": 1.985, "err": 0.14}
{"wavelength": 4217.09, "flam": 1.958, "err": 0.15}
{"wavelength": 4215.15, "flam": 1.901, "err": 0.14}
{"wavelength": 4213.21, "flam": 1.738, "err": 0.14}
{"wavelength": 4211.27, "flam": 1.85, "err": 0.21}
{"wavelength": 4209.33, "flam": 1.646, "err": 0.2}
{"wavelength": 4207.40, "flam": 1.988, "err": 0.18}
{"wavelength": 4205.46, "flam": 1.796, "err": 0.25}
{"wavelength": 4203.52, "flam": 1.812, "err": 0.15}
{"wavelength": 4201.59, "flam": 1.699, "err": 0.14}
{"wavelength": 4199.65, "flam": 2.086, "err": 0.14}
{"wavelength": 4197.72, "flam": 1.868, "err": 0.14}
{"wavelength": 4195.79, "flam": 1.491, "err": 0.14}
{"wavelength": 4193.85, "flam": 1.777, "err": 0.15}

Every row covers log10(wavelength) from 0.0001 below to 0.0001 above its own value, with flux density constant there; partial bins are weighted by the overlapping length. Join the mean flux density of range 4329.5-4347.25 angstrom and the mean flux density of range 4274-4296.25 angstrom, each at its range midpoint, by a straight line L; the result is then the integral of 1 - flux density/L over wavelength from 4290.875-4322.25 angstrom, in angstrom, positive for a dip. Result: 3.99 angstrom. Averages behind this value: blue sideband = 1.87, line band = 1.72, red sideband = 2.12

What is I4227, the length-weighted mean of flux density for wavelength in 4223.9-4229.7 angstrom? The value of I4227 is 1.66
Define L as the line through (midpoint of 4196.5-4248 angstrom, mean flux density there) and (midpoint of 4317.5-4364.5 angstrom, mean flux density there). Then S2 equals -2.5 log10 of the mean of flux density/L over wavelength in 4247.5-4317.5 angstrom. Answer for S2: 0.087 mag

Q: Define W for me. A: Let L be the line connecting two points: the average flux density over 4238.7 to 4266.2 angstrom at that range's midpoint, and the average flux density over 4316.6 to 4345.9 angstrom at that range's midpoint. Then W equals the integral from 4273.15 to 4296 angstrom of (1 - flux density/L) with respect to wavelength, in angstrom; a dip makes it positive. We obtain 2.0 angstrom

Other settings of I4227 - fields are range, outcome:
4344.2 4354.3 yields 2.22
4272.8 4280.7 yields 1.85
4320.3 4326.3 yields 1.91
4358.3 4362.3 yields 2.24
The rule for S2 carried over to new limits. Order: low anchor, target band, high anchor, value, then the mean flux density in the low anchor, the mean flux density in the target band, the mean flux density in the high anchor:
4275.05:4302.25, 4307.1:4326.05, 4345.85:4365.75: 0.09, 1.81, 1.84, 2.26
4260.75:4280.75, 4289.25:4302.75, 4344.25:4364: 0.21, 1.97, 1.69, 2.22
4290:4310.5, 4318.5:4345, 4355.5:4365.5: -0.08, 1.58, 2.08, 2.27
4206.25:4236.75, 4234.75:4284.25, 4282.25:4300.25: -0.10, 1.83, 1.99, 1.8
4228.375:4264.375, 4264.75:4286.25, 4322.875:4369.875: 0.04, 1.98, 1.96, 2.19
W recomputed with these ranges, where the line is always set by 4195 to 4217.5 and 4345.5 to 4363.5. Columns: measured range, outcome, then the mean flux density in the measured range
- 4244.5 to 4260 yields -0.5 angstrom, 2.01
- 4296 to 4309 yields 3.6 angstrom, 1.51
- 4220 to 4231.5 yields 0.8 angstrom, 1.74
